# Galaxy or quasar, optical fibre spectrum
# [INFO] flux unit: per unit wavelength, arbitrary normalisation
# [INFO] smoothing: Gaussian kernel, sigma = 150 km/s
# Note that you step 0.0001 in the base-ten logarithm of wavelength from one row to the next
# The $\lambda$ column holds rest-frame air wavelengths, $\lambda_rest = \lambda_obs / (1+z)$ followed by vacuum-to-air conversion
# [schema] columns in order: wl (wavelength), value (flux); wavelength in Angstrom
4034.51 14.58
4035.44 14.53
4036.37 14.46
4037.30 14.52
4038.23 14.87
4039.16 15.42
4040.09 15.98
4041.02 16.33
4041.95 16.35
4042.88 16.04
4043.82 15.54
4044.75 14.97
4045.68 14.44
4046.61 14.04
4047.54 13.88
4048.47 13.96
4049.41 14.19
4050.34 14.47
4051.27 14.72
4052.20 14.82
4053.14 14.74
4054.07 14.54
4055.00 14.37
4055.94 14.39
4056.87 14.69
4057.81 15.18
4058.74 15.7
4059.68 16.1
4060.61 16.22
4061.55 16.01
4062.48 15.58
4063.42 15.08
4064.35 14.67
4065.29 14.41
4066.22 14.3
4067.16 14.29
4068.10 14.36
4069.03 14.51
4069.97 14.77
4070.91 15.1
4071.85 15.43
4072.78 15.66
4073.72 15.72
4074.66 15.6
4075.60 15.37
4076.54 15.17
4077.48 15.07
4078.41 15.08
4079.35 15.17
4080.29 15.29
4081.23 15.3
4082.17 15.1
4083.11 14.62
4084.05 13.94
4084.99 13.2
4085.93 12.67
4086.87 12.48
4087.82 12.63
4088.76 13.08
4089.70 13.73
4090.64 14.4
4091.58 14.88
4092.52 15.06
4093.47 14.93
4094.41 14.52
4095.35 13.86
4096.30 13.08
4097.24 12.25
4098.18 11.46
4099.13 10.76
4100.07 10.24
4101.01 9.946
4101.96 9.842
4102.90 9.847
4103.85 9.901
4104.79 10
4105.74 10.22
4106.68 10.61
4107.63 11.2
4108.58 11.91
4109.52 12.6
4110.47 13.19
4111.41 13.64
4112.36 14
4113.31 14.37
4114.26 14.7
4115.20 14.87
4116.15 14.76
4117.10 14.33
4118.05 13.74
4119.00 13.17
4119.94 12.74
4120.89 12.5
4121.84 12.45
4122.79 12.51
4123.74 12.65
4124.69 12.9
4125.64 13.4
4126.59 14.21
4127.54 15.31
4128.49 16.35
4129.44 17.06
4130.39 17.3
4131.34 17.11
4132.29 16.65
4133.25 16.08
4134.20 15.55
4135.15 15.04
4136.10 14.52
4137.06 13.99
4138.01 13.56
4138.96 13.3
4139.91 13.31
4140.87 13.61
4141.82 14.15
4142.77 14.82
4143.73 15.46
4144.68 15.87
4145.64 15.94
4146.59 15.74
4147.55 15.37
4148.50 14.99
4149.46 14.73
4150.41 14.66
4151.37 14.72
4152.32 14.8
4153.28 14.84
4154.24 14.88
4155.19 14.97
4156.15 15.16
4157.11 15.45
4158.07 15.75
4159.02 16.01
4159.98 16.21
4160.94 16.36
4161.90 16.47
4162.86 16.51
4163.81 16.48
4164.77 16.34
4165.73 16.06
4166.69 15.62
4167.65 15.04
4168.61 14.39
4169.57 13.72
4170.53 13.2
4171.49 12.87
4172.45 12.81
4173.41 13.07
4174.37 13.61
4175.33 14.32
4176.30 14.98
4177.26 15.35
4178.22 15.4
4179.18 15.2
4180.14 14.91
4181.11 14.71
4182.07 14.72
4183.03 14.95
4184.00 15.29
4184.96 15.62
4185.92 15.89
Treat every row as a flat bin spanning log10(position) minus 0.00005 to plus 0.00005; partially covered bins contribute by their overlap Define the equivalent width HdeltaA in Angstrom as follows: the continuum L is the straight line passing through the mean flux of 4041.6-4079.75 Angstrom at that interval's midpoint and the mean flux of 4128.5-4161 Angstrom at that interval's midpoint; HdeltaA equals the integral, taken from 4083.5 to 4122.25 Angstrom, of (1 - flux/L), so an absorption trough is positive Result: 6.1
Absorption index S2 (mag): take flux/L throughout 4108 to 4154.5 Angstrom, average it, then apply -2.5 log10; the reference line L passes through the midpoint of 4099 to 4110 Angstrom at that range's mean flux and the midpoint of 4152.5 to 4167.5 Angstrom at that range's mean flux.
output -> -0.11 mag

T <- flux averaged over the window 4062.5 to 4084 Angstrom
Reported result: 15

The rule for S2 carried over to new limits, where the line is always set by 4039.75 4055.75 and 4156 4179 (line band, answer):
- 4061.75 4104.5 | 0.08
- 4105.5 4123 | 0.15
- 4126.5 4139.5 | -0.03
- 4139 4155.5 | 0.01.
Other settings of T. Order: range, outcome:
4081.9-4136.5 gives 13.4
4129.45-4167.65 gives 15.4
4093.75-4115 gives 12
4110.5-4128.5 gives 13.7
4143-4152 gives 15.3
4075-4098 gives 14.2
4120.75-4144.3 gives 14.6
